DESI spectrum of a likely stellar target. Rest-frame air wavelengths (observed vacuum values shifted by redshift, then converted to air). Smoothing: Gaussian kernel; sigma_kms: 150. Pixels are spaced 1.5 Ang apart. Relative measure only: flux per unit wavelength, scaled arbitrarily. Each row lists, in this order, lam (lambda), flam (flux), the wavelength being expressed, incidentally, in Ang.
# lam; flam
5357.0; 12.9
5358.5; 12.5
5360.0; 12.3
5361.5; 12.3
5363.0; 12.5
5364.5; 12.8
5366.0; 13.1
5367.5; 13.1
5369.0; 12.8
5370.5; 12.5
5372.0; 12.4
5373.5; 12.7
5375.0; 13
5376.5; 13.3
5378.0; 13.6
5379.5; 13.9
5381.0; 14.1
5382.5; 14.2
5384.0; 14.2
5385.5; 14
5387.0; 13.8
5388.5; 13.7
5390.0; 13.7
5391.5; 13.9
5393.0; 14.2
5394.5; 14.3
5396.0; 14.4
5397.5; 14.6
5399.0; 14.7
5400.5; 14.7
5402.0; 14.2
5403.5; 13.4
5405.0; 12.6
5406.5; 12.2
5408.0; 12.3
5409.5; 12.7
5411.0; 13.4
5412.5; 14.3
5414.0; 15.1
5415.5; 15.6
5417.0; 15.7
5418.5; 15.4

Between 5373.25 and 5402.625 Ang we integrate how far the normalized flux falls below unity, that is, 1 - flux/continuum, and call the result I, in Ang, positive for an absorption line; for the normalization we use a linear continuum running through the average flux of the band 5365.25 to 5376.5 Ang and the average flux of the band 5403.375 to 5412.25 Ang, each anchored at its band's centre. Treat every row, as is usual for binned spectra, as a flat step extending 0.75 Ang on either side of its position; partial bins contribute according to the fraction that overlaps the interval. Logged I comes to -2.65 Ang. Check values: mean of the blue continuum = 12.8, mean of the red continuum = 12.8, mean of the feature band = 14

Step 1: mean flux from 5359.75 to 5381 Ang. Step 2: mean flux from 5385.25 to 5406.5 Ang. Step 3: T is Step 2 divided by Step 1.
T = 1.08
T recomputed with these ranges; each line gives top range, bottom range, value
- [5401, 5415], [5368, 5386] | 1.00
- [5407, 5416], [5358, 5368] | 1.09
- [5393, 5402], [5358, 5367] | 1.15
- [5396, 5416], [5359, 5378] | 1.08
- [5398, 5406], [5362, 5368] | 1.08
